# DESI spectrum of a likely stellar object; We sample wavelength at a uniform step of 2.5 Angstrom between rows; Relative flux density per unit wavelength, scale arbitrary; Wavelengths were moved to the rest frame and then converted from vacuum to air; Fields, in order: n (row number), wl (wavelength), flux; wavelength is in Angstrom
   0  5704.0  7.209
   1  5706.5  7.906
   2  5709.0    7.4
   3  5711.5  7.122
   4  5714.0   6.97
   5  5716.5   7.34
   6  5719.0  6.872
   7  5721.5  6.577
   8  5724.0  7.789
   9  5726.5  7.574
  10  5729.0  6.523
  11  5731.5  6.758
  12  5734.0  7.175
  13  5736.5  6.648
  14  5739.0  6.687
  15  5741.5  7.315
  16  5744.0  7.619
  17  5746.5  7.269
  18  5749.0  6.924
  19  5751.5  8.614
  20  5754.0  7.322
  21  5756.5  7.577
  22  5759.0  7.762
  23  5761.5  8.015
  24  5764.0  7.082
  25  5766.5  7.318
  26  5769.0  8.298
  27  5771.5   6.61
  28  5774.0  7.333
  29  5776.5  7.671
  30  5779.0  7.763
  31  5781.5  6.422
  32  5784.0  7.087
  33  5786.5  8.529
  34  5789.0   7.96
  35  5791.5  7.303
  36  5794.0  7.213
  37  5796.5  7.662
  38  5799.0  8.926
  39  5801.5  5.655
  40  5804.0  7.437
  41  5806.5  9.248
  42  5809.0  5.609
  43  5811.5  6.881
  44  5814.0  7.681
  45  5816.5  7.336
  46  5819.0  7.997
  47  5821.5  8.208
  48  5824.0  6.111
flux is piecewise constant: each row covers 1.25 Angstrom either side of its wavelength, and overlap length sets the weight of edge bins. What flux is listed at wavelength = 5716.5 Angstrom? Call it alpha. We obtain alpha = 7.34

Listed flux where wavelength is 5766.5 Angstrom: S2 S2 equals 7.318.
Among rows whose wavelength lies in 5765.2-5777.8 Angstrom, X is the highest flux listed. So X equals 8.298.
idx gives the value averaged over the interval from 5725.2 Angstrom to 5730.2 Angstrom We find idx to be 7.06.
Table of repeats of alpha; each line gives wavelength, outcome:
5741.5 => 7.315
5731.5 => 6.758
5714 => 6.97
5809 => 5.609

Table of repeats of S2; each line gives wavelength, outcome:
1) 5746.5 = 7.269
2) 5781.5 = 6.422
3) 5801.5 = 5.655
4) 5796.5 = 7.662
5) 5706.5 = 7.906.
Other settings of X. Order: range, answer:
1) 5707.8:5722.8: 7.4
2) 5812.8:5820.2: 7.997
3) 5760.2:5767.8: 8.015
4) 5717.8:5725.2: 7.789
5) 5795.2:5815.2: 9.248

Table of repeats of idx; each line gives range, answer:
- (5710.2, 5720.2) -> 7.08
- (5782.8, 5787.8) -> 7.82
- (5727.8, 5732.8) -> 6.65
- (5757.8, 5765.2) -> 7.62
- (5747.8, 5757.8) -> 7.61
